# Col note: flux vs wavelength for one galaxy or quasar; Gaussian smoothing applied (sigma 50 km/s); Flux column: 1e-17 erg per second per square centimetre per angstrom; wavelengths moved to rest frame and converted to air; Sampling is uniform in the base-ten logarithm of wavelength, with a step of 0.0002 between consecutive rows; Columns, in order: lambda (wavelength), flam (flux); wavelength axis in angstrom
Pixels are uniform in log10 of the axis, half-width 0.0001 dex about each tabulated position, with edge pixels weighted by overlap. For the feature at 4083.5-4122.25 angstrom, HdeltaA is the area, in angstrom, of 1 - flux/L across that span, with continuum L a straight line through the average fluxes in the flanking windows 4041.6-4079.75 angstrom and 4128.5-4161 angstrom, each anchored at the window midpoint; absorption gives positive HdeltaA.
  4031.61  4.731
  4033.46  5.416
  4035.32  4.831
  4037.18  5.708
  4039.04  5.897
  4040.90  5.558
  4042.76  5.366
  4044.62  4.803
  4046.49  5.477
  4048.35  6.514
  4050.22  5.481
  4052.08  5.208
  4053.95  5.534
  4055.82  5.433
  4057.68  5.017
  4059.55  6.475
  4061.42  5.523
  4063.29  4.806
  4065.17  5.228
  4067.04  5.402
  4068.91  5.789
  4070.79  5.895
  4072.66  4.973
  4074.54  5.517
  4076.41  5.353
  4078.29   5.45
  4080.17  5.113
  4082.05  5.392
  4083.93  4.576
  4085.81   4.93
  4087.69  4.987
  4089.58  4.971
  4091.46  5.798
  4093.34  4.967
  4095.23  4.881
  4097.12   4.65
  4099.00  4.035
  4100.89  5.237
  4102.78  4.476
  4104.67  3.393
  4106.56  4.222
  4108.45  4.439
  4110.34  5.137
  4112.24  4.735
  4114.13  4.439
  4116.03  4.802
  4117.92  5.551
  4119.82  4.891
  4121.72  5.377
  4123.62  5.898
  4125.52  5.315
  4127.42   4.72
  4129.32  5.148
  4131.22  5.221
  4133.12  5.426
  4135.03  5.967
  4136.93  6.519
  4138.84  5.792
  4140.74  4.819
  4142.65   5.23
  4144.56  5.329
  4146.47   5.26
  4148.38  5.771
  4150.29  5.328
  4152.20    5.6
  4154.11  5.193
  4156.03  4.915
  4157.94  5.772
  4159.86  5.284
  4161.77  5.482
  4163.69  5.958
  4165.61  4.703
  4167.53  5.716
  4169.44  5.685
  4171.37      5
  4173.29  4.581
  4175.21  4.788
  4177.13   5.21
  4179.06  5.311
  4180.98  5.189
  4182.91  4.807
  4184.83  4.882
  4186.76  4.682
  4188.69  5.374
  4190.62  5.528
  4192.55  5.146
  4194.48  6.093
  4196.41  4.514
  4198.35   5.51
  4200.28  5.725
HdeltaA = 4.8 angstrom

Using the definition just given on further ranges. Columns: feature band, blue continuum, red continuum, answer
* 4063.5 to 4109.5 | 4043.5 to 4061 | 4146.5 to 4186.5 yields 4.0 angstrom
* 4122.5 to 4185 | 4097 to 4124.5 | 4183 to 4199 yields -4.4 angstrom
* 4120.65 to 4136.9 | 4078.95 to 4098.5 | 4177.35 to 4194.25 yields -1.2 angstrom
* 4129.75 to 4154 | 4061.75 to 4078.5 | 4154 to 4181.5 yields -1.0 angstrom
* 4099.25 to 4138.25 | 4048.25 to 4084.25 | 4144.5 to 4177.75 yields 2.4 angstrom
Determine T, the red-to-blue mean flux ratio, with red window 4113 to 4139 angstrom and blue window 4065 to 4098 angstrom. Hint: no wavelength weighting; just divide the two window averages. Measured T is 1.02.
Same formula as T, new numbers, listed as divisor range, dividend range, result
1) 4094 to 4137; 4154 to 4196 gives 1.06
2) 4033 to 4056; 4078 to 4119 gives 0.88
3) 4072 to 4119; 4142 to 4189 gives 1.07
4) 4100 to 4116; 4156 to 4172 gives 1.20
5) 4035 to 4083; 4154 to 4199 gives 0.96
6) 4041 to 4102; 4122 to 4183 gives 1.01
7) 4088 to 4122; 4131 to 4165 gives 1.15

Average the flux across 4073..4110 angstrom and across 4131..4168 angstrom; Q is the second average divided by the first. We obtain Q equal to 1.12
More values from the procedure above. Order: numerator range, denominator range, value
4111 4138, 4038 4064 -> 0.96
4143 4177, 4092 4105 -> 1.15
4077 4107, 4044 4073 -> 0.88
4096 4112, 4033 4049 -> 0.81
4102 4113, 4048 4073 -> 0.80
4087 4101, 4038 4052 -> 0.88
